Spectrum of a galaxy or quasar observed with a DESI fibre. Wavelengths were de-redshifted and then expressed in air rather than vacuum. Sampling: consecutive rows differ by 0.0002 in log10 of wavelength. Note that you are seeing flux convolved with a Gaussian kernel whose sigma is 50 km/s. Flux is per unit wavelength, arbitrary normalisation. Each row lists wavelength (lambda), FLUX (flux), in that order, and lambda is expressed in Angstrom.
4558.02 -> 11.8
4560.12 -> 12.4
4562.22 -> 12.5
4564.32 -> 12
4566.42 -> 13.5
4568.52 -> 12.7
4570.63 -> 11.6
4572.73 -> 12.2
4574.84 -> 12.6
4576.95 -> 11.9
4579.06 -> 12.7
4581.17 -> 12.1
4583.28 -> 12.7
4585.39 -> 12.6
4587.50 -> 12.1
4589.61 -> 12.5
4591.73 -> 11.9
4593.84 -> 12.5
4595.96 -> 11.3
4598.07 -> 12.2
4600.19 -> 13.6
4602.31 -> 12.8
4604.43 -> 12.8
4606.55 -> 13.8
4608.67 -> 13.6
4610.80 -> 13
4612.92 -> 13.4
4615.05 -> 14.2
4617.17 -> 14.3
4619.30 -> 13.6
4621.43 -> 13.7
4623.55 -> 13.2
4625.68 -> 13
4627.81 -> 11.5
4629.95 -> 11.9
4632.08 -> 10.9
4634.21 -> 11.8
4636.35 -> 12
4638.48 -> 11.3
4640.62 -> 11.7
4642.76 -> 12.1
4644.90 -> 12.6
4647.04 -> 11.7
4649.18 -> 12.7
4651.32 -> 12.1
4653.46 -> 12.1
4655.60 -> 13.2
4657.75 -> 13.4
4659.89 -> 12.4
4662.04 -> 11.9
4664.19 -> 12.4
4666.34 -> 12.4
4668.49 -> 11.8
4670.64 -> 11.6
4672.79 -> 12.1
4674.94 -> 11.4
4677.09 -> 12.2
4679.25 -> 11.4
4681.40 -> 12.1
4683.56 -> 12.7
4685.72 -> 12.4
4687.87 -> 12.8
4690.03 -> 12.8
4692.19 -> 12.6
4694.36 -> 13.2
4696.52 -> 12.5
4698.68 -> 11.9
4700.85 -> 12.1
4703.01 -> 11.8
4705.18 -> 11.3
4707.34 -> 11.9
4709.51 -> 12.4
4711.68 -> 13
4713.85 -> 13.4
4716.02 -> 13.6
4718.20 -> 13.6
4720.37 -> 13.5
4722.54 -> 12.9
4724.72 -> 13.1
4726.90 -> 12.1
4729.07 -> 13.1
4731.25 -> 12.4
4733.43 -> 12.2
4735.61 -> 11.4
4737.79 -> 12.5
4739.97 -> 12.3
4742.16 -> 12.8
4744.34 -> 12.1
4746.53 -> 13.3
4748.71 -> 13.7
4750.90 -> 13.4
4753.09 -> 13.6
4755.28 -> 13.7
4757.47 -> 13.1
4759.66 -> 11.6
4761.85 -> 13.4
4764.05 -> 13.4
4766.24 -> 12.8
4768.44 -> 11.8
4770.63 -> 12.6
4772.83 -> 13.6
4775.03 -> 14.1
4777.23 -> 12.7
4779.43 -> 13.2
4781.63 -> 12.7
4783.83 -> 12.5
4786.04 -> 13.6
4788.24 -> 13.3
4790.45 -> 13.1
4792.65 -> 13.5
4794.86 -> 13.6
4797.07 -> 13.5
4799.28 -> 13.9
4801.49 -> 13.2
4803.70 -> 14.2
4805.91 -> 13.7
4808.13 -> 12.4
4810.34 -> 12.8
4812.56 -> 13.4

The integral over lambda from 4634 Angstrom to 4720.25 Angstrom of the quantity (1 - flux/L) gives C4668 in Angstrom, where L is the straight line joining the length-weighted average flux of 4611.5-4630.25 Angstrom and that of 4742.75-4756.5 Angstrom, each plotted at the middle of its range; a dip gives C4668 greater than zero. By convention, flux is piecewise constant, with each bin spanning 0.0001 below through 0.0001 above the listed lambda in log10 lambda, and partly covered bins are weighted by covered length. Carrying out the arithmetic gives 6.1 Angstrom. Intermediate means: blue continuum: 13.2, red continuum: 13.3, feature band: 12.3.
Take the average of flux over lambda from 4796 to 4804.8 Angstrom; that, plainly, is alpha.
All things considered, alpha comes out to 13.7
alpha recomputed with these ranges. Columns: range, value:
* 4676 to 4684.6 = 12.1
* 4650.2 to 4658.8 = 12.7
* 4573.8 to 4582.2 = 12.3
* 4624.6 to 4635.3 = 11.8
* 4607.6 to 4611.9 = 13.3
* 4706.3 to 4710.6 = 12.1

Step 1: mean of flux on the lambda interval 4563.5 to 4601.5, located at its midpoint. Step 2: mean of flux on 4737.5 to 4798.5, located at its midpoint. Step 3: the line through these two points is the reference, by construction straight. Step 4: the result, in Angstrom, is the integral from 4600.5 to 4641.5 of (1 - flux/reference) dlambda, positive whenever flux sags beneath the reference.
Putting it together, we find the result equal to -0.9 Angstrom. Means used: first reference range 12.4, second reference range 13.1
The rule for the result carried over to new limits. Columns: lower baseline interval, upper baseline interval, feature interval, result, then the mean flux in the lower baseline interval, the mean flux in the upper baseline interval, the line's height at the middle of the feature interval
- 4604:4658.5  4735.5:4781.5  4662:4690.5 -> 1.40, 12.7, 12.9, 12.8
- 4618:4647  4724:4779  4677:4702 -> 0.26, 12.2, 12.8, 12.5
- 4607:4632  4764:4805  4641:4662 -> 1.17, 13.1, 13.2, 13.2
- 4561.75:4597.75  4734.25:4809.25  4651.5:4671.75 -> 0.47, 12.3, 13.1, 12.6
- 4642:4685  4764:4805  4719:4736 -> 0.13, 12.2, 13.2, 12.8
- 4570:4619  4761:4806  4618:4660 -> 1.64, 12.7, 13.2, 12.9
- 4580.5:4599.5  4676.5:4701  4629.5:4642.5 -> 0.74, 12.2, 12.4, 12.3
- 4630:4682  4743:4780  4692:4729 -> -0.24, 12.1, 13.1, 12.6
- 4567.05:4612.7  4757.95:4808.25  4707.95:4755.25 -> 0.42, 12.6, 13.2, 13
